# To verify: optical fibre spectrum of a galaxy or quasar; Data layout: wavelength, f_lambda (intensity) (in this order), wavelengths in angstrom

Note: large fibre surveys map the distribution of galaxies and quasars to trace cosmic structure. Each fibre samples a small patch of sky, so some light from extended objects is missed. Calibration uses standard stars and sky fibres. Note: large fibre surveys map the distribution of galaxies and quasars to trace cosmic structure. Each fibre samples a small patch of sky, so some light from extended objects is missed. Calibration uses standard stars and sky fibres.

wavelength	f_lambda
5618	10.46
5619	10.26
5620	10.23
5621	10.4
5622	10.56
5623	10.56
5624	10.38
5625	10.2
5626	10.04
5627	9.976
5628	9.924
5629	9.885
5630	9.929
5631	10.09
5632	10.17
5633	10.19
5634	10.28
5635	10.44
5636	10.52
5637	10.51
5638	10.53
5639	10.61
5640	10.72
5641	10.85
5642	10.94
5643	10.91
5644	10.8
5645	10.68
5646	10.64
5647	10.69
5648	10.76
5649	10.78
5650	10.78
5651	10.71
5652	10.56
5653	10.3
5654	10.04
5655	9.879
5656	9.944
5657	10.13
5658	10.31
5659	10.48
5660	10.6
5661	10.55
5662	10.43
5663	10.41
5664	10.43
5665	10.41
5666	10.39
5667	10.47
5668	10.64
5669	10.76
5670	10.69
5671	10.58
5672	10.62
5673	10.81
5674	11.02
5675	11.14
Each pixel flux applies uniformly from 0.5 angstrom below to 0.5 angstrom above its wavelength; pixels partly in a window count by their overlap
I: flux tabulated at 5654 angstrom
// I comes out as 10.04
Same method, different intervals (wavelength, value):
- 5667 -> 10.47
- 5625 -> 10.2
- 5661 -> 10.55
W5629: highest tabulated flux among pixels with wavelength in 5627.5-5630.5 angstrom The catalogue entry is 9.929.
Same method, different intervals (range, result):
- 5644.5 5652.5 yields 10.78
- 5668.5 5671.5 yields 10.76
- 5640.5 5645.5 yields 10.94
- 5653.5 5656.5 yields 10.04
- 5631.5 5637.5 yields 10.52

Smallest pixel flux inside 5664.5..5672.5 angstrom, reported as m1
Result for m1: 10.39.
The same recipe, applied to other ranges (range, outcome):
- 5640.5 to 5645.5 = 10.68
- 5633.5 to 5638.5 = 10.28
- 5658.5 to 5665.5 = 10.41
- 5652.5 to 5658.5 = 9.879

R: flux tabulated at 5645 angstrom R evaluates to 10.68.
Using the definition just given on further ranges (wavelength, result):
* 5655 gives 9.879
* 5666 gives 10.39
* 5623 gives 10.56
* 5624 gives 10.38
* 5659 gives 10.48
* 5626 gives 10.04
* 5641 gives 10.85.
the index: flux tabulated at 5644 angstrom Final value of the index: 10.8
